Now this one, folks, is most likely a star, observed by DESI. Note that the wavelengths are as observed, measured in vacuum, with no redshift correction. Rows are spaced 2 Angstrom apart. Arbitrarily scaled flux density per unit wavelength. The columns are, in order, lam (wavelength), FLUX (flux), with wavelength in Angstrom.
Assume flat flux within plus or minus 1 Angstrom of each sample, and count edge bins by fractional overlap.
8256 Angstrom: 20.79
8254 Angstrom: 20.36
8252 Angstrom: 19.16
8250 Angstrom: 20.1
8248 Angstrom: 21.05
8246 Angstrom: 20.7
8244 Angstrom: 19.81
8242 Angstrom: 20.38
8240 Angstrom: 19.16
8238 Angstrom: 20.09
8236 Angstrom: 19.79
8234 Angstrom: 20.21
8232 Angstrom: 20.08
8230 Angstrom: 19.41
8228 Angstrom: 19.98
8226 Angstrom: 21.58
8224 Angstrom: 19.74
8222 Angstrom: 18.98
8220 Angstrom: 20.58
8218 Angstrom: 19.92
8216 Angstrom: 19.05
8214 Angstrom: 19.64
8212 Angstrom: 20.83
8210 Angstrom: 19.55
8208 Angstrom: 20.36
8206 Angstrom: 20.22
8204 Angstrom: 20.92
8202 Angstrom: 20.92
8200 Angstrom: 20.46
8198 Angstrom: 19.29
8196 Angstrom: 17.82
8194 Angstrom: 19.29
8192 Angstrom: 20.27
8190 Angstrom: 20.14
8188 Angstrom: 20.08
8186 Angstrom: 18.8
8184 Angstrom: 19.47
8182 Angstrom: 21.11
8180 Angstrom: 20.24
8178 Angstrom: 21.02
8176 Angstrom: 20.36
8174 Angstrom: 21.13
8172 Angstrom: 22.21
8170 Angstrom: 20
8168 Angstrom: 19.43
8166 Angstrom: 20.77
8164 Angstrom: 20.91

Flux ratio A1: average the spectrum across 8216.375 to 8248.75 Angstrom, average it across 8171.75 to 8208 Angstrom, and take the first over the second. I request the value 0.99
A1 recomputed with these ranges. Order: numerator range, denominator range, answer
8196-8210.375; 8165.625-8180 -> 0.97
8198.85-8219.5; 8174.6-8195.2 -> 1.01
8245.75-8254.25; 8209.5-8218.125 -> 1.02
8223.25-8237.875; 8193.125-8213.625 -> 1.01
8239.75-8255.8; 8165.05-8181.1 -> 0.98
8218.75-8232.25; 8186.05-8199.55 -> 1.03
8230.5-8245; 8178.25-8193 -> 0.99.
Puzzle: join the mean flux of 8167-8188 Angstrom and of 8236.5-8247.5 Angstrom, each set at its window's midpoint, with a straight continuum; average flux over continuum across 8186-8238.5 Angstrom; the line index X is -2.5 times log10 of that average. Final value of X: 0.014 mag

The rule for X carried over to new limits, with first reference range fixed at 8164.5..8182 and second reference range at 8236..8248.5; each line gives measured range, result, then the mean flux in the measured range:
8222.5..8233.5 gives 0.01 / 20.1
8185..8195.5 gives 0.05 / 19.6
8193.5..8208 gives 0.03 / 19.9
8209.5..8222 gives 0.03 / 19.9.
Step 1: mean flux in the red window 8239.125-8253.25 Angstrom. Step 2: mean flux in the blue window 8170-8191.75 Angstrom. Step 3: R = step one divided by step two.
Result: 1.0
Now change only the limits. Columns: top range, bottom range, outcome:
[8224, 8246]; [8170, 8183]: 0.96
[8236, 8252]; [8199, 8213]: 0.98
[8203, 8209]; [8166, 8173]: 1.00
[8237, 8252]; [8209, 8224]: 1.02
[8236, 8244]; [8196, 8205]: 0.99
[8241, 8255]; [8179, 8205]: 1.02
